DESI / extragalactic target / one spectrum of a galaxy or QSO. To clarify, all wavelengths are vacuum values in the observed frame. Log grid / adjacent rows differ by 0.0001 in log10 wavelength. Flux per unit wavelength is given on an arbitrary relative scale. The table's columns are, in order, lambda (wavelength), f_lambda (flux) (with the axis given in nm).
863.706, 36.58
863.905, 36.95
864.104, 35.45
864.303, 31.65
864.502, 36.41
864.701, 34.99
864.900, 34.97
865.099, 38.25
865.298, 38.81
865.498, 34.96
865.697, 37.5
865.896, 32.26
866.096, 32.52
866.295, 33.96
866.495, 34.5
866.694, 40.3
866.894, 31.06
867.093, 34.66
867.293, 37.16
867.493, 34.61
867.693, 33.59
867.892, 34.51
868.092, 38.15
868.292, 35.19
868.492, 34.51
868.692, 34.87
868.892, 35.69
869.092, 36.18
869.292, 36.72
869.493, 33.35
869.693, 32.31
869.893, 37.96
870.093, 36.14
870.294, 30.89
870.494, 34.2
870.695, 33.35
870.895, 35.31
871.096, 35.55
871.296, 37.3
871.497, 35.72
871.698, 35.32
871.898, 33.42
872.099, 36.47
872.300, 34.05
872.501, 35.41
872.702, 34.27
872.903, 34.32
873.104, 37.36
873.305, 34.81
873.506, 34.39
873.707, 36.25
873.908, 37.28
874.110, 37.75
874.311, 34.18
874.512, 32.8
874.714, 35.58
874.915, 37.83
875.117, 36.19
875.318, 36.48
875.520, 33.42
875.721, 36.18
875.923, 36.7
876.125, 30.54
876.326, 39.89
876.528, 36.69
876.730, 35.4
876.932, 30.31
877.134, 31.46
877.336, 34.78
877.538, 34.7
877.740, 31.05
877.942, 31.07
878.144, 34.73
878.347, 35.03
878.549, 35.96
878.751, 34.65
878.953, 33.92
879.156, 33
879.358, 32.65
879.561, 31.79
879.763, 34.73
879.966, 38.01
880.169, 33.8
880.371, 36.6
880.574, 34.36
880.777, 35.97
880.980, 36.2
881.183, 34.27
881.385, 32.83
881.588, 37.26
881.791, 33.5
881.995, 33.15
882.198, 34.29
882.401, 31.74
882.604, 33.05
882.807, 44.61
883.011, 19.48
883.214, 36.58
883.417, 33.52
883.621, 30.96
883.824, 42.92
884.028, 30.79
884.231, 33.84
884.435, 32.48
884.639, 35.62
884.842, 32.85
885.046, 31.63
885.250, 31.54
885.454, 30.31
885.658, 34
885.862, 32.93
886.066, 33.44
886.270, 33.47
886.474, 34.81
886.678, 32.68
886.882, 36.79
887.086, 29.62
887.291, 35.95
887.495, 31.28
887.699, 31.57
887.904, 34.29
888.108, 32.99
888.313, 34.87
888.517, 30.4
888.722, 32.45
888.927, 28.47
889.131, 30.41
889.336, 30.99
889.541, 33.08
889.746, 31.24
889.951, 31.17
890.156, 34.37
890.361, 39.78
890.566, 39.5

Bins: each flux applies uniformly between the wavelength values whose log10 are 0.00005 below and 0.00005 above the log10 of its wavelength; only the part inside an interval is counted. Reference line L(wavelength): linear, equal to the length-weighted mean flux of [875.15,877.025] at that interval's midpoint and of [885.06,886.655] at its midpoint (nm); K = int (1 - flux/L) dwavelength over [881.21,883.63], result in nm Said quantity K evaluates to 0.01 nm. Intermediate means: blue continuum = 35.1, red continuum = 32.8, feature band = 33.5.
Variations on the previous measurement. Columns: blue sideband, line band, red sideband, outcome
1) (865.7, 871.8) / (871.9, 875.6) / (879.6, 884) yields -0.07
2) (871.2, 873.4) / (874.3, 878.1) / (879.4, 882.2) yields 0.06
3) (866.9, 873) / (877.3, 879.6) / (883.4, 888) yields 0.03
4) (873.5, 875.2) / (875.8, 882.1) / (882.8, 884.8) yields 0.07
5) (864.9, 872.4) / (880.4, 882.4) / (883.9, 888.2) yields -0.06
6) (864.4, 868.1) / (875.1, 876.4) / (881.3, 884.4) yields -0.04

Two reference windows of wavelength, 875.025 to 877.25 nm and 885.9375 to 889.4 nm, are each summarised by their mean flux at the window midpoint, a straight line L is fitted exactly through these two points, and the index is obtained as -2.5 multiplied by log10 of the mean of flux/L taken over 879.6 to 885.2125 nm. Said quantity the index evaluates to -0.02 mag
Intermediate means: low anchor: 34.8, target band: 34.2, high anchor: 32.6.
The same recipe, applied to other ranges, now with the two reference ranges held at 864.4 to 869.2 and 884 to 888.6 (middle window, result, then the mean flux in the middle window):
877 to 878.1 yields 0.05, 32.7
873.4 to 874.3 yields -0.05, 36.2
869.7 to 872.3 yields 0.00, 35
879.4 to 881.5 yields -0.03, 34.8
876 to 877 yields -0.02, 34.8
